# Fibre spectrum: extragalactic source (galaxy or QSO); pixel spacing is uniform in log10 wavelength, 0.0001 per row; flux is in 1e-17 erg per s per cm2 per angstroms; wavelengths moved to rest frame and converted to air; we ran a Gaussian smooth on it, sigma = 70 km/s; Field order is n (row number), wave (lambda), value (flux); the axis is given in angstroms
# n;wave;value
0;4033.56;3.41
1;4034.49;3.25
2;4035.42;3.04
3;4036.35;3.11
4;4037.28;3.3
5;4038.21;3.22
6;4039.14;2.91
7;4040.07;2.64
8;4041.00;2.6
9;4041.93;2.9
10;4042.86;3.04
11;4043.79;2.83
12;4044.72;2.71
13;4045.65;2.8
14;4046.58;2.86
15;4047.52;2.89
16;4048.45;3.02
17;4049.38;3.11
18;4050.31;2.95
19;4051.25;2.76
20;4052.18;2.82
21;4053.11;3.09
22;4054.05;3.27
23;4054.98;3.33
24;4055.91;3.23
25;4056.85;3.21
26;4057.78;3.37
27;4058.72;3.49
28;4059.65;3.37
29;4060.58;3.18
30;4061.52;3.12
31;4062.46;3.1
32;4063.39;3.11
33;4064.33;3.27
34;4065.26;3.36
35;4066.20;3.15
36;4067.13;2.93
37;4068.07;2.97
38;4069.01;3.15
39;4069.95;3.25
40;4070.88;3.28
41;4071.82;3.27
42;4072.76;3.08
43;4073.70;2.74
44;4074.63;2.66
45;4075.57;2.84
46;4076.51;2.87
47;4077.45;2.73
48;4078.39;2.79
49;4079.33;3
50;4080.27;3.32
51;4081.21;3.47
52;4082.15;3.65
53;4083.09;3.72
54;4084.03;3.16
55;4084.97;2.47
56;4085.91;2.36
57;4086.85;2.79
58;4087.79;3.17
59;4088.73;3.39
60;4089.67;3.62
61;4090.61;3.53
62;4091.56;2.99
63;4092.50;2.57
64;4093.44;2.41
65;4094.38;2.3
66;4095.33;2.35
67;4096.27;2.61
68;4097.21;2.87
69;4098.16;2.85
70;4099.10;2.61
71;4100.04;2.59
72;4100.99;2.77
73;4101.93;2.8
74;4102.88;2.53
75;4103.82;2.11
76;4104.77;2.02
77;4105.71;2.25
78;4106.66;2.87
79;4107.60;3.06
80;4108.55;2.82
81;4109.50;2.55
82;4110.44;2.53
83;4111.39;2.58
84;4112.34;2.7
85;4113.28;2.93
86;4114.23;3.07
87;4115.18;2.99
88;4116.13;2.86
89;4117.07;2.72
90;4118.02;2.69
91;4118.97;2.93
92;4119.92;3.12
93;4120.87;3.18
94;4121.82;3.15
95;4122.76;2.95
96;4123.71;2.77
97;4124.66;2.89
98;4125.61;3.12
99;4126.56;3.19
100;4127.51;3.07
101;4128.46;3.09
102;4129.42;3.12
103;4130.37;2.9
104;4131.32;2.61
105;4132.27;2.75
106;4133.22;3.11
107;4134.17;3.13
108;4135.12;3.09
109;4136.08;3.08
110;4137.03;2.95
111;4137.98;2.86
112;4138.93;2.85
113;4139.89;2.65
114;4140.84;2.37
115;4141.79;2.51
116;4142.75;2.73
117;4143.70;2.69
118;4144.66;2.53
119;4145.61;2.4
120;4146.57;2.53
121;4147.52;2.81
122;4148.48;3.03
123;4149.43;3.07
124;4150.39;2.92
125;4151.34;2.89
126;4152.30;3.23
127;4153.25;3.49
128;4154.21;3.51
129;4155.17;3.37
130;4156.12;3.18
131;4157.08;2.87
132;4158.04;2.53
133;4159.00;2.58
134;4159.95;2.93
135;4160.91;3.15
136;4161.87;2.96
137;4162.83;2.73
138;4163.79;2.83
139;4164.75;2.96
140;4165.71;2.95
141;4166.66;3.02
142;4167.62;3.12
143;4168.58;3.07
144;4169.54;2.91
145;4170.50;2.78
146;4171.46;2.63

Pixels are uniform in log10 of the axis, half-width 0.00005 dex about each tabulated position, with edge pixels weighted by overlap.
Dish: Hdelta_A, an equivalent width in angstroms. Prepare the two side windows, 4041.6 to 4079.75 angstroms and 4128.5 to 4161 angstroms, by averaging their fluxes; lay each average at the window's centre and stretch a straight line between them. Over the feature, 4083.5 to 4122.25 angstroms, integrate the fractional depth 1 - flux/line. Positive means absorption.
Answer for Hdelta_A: 2.5 angstroms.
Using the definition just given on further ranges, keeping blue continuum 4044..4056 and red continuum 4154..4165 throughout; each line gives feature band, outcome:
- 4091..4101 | 1.1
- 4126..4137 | -0.2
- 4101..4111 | 1.4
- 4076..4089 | -0.4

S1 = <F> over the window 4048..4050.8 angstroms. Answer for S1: 3.02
